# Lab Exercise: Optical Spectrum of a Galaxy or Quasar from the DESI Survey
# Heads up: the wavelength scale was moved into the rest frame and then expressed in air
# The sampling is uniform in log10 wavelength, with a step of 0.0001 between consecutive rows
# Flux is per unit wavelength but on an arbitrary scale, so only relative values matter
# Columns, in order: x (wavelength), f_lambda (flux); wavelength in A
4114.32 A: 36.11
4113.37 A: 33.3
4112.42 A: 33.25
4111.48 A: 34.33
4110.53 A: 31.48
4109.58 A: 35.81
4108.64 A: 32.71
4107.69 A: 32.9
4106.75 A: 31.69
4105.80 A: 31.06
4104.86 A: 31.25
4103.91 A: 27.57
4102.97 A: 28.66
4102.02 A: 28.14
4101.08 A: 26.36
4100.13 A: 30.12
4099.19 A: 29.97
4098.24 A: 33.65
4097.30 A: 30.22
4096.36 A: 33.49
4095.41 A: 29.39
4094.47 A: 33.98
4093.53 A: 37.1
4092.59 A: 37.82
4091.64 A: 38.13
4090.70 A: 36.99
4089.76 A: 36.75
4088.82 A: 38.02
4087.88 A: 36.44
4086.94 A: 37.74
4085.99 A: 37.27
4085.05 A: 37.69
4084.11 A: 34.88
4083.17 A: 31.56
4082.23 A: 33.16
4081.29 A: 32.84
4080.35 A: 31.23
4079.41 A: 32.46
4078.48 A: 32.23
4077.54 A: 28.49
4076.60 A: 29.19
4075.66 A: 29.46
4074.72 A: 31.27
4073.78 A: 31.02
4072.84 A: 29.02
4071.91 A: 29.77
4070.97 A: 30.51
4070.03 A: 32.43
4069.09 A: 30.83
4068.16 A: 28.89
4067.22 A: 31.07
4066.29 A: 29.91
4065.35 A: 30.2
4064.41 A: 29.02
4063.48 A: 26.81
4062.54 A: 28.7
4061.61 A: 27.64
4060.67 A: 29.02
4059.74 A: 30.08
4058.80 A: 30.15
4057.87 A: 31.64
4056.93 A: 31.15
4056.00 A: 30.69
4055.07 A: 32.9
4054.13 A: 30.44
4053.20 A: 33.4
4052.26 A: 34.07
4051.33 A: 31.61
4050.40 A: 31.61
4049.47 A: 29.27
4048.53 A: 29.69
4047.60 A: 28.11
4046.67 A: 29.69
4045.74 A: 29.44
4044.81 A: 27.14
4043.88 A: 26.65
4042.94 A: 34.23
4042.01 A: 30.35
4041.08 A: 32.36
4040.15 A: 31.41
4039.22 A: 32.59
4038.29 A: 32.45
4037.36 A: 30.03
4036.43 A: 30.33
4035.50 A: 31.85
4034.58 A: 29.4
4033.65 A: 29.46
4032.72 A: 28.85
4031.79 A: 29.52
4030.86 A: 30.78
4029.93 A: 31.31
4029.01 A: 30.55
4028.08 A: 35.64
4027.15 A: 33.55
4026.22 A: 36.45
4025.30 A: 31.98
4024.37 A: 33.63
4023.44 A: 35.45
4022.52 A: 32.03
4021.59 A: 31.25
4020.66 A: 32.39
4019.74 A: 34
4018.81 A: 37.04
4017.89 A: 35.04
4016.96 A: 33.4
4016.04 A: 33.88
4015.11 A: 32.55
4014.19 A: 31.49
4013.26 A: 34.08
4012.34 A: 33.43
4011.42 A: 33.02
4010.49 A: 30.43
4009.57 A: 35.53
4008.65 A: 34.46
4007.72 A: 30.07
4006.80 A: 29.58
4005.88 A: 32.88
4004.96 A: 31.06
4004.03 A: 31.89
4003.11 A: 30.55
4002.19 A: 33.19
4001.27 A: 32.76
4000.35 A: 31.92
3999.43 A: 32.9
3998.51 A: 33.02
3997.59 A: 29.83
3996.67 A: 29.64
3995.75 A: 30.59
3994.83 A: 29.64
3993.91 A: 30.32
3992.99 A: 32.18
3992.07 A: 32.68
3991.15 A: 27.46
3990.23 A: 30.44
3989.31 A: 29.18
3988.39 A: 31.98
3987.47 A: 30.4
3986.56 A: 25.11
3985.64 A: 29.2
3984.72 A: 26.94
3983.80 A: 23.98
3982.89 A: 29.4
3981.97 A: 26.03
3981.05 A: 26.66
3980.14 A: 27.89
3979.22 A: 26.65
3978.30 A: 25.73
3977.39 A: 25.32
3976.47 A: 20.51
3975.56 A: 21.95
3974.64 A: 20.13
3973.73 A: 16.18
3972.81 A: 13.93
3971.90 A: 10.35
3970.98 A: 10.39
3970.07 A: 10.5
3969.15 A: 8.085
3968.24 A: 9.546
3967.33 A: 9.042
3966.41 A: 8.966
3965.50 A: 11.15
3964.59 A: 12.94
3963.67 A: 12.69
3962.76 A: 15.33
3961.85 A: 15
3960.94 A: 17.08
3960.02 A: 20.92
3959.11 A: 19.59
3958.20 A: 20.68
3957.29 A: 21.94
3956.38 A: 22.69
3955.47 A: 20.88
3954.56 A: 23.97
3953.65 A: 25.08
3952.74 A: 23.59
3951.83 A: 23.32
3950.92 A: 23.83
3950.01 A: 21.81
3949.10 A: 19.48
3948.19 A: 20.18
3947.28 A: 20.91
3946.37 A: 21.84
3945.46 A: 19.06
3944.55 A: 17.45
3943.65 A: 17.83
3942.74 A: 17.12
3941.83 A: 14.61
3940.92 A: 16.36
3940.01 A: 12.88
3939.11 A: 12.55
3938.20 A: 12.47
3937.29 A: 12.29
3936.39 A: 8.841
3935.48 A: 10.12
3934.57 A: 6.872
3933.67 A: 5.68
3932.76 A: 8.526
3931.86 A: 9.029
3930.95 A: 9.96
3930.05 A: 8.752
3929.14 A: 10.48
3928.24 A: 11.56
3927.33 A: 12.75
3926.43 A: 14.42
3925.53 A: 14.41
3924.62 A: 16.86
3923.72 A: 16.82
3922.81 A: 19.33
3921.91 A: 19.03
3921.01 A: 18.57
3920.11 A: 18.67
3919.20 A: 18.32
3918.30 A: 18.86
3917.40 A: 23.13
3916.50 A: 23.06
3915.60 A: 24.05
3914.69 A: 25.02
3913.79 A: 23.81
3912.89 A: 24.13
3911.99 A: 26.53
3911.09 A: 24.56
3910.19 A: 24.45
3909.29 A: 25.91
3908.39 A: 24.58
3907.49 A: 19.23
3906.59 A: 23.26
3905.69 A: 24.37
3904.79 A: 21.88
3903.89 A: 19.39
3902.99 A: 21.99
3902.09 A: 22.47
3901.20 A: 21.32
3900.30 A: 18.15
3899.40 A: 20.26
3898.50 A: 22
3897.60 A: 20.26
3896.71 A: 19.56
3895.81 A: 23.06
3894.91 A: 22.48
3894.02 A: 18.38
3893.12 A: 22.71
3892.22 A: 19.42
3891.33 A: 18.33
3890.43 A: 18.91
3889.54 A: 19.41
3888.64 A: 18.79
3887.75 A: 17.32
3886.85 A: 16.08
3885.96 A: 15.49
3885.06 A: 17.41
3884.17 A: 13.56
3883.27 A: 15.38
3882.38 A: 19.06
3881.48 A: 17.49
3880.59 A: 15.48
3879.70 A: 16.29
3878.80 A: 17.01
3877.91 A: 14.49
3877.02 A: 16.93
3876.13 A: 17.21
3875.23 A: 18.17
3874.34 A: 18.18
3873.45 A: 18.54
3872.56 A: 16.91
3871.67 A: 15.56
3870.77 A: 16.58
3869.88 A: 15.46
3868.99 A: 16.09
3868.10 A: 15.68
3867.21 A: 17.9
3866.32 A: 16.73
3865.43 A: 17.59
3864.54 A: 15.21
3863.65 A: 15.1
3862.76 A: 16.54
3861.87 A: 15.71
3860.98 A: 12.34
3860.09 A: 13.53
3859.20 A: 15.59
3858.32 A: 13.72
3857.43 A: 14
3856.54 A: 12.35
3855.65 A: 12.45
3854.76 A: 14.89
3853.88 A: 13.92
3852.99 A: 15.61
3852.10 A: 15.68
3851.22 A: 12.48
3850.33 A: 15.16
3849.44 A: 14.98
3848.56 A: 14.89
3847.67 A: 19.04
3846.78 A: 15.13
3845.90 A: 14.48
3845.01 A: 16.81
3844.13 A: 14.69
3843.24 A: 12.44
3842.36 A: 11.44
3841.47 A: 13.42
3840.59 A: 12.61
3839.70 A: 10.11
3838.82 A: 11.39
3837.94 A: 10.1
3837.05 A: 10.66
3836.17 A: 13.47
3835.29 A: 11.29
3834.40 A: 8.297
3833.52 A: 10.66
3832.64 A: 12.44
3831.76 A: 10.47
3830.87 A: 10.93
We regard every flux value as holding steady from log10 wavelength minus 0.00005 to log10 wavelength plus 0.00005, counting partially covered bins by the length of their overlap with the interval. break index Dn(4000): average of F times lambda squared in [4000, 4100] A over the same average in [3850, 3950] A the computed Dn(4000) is 2.00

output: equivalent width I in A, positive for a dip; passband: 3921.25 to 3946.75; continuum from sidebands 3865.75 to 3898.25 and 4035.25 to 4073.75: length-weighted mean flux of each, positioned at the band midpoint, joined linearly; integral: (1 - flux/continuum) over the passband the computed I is 9.5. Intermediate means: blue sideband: 17.7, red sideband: 30.4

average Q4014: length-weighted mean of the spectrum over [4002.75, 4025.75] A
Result 32.8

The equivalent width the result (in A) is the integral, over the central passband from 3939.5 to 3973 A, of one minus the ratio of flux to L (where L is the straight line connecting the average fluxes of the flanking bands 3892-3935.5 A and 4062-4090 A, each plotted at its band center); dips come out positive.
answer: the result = 7.6 A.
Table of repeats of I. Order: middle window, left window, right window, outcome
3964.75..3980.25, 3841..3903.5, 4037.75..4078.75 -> 5.3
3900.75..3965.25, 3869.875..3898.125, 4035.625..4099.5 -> 9.4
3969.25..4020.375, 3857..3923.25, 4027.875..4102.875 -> -3.5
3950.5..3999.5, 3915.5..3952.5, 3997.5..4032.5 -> 4.4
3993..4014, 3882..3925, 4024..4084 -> -3.4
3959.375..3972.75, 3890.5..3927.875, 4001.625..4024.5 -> 7.3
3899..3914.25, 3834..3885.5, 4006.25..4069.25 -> -2.7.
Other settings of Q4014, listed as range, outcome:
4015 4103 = 31.8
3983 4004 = 30.2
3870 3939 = 17.9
